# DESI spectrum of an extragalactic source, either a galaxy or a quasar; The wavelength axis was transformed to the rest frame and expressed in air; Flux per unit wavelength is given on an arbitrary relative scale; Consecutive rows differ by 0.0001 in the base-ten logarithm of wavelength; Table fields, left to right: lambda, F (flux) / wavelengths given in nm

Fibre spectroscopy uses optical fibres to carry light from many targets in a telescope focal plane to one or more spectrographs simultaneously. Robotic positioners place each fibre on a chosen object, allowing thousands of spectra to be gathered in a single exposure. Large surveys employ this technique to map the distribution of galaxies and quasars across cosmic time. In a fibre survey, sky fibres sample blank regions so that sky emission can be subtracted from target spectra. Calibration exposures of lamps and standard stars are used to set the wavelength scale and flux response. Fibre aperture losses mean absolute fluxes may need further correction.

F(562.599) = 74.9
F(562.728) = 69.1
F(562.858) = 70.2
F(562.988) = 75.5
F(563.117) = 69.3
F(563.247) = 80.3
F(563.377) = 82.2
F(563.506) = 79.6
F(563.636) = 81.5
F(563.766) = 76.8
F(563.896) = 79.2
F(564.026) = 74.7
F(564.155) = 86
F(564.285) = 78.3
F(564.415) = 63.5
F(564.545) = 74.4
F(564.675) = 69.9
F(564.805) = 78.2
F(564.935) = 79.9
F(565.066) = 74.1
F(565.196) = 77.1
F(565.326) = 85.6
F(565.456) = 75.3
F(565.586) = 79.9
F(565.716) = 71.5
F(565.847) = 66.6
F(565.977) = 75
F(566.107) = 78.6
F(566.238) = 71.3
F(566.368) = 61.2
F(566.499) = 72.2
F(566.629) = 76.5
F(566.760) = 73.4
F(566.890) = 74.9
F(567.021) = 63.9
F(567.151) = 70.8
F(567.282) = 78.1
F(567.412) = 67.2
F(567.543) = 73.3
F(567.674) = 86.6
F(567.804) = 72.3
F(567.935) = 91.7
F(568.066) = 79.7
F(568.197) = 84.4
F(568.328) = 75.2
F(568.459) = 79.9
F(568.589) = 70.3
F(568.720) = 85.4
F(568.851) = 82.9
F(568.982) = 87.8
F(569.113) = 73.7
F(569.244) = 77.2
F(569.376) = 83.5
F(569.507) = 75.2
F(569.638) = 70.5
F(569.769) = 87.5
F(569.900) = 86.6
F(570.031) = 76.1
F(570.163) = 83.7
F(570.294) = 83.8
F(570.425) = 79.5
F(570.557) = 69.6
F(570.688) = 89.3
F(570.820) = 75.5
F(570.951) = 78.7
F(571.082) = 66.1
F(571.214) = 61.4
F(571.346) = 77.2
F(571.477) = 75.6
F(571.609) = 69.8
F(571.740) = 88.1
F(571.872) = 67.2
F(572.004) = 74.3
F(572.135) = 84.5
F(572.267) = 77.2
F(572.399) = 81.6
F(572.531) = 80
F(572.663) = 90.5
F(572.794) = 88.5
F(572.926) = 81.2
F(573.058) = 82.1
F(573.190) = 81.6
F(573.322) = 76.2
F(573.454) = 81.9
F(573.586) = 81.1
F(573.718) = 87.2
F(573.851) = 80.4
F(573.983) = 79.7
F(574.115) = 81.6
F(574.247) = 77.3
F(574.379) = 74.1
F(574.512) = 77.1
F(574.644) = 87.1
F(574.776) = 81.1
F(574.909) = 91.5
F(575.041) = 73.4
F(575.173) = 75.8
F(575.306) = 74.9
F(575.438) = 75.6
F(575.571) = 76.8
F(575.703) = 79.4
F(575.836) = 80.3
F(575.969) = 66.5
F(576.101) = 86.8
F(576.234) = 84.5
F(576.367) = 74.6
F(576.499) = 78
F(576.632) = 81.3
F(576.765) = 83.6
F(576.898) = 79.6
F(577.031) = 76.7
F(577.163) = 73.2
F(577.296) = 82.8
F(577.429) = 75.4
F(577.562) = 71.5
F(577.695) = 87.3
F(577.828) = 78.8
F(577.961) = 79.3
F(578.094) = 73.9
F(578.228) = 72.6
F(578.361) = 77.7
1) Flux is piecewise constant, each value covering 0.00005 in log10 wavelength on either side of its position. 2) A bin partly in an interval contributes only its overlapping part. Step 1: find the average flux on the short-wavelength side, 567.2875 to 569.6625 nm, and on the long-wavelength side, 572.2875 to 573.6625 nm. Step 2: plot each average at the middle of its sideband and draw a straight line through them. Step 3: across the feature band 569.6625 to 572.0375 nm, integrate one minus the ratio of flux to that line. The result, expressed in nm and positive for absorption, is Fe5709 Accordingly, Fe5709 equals 0.10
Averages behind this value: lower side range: 78.8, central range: 77.1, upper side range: 82.3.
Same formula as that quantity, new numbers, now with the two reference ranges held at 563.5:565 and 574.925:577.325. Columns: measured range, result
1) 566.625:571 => -0.06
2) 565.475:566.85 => 0.08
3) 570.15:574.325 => -0.07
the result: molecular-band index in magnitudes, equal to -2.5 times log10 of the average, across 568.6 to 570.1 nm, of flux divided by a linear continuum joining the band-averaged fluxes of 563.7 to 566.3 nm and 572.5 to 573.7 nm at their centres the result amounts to -0.01 mag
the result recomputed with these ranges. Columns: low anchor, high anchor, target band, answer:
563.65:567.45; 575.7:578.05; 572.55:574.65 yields -0.05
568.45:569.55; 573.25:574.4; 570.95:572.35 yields 0.08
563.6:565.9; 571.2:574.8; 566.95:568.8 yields 0.01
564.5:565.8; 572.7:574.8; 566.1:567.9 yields 0.06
